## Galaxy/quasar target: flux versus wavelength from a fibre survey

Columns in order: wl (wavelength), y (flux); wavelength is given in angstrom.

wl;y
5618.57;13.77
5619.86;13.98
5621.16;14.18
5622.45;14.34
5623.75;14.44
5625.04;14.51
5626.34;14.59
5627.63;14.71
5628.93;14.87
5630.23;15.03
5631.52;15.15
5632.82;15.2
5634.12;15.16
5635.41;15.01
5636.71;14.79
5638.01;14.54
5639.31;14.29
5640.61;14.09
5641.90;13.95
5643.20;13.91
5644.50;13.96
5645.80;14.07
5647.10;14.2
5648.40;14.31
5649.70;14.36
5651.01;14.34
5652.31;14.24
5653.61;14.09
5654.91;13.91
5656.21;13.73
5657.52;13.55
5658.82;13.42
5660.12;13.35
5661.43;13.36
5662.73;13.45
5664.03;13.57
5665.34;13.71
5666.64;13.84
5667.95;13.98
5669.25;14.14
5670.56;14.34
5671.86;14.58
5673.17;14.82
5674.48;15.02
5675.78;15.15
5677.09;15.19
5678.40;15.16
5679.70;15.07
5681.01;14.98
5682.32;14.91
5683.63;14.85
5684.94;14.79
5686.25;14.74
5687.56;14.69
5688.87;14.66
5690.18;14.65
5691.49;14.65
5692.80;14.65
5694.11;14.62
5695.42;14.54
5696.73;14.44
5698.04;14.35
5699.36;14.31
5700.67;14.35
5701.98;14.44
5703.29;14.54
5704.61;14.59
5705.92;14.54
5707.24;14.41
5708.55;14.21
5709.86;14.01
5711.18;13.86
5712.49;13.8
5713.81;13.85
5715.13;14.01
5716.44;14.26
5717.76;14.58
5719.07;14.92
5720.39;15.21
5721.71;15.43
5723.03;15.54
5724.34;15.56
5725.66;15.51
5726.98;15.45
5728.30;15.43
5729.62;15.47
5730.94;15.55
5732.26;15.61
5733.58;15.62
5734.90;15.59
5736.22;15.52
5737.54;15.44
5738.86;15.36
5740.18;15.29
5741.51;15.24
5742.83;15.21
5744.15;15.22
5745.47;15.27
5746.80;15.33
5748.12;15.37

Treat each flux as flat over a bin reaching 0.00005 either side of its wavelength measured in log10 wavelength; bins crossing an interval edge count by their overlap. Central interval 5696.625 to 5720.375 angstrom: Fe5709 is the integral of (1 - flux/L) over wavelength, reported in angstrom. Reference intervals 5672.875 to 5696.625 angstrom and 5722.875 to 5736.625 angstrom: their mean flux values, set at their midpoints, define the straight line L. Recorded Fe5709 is 1.4 angstrom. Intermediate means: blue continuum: 14.8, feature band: 14.3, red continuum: 15.5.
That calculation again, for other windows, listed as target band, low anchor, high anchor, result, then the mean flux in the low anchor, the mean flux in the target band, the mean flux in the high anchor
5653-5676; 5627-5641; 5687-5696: 1.16 angstrom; 14.8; 14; 14.6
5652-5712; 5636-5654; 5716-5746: 1.39 angstrom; 14.2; 14.4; 15.3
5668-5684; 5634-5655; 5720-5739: -0.08 angstrom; 14.3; 14.8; 15.5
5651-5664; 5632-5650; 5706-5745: 0.74 angstrom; 14.4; 13.7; 15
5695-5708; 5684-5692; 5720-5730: 0.46 angstrom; 14.7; 14.4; 15.5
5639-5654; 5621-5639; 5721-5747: 0.72 angstrom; 14.8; 14.2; 15.4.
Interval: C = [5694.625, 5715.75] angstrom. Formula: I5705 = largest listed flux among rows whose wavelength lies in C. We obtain 14.59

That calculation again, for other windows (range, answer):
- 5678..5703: 15.16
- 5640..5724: 15.54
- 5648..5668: 14.36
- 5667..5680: 15.19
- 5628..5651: 15.2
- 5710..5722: 15.43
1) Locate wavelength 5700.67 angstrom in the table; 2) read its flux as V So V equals 14.35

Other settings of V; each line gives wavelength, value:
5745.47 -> 15.27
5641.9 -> 13.95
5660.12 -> 13.35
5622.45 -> 14.34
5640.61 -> 14.09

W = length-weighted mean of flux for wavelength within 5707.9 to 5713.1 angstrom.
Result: 14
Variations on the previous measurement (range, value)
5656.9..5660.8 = 13.4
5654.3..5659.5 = 13.7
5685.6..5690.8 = 14.7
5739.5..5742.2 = 15.2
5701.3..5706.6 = 14.5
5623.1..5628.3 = 14.6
